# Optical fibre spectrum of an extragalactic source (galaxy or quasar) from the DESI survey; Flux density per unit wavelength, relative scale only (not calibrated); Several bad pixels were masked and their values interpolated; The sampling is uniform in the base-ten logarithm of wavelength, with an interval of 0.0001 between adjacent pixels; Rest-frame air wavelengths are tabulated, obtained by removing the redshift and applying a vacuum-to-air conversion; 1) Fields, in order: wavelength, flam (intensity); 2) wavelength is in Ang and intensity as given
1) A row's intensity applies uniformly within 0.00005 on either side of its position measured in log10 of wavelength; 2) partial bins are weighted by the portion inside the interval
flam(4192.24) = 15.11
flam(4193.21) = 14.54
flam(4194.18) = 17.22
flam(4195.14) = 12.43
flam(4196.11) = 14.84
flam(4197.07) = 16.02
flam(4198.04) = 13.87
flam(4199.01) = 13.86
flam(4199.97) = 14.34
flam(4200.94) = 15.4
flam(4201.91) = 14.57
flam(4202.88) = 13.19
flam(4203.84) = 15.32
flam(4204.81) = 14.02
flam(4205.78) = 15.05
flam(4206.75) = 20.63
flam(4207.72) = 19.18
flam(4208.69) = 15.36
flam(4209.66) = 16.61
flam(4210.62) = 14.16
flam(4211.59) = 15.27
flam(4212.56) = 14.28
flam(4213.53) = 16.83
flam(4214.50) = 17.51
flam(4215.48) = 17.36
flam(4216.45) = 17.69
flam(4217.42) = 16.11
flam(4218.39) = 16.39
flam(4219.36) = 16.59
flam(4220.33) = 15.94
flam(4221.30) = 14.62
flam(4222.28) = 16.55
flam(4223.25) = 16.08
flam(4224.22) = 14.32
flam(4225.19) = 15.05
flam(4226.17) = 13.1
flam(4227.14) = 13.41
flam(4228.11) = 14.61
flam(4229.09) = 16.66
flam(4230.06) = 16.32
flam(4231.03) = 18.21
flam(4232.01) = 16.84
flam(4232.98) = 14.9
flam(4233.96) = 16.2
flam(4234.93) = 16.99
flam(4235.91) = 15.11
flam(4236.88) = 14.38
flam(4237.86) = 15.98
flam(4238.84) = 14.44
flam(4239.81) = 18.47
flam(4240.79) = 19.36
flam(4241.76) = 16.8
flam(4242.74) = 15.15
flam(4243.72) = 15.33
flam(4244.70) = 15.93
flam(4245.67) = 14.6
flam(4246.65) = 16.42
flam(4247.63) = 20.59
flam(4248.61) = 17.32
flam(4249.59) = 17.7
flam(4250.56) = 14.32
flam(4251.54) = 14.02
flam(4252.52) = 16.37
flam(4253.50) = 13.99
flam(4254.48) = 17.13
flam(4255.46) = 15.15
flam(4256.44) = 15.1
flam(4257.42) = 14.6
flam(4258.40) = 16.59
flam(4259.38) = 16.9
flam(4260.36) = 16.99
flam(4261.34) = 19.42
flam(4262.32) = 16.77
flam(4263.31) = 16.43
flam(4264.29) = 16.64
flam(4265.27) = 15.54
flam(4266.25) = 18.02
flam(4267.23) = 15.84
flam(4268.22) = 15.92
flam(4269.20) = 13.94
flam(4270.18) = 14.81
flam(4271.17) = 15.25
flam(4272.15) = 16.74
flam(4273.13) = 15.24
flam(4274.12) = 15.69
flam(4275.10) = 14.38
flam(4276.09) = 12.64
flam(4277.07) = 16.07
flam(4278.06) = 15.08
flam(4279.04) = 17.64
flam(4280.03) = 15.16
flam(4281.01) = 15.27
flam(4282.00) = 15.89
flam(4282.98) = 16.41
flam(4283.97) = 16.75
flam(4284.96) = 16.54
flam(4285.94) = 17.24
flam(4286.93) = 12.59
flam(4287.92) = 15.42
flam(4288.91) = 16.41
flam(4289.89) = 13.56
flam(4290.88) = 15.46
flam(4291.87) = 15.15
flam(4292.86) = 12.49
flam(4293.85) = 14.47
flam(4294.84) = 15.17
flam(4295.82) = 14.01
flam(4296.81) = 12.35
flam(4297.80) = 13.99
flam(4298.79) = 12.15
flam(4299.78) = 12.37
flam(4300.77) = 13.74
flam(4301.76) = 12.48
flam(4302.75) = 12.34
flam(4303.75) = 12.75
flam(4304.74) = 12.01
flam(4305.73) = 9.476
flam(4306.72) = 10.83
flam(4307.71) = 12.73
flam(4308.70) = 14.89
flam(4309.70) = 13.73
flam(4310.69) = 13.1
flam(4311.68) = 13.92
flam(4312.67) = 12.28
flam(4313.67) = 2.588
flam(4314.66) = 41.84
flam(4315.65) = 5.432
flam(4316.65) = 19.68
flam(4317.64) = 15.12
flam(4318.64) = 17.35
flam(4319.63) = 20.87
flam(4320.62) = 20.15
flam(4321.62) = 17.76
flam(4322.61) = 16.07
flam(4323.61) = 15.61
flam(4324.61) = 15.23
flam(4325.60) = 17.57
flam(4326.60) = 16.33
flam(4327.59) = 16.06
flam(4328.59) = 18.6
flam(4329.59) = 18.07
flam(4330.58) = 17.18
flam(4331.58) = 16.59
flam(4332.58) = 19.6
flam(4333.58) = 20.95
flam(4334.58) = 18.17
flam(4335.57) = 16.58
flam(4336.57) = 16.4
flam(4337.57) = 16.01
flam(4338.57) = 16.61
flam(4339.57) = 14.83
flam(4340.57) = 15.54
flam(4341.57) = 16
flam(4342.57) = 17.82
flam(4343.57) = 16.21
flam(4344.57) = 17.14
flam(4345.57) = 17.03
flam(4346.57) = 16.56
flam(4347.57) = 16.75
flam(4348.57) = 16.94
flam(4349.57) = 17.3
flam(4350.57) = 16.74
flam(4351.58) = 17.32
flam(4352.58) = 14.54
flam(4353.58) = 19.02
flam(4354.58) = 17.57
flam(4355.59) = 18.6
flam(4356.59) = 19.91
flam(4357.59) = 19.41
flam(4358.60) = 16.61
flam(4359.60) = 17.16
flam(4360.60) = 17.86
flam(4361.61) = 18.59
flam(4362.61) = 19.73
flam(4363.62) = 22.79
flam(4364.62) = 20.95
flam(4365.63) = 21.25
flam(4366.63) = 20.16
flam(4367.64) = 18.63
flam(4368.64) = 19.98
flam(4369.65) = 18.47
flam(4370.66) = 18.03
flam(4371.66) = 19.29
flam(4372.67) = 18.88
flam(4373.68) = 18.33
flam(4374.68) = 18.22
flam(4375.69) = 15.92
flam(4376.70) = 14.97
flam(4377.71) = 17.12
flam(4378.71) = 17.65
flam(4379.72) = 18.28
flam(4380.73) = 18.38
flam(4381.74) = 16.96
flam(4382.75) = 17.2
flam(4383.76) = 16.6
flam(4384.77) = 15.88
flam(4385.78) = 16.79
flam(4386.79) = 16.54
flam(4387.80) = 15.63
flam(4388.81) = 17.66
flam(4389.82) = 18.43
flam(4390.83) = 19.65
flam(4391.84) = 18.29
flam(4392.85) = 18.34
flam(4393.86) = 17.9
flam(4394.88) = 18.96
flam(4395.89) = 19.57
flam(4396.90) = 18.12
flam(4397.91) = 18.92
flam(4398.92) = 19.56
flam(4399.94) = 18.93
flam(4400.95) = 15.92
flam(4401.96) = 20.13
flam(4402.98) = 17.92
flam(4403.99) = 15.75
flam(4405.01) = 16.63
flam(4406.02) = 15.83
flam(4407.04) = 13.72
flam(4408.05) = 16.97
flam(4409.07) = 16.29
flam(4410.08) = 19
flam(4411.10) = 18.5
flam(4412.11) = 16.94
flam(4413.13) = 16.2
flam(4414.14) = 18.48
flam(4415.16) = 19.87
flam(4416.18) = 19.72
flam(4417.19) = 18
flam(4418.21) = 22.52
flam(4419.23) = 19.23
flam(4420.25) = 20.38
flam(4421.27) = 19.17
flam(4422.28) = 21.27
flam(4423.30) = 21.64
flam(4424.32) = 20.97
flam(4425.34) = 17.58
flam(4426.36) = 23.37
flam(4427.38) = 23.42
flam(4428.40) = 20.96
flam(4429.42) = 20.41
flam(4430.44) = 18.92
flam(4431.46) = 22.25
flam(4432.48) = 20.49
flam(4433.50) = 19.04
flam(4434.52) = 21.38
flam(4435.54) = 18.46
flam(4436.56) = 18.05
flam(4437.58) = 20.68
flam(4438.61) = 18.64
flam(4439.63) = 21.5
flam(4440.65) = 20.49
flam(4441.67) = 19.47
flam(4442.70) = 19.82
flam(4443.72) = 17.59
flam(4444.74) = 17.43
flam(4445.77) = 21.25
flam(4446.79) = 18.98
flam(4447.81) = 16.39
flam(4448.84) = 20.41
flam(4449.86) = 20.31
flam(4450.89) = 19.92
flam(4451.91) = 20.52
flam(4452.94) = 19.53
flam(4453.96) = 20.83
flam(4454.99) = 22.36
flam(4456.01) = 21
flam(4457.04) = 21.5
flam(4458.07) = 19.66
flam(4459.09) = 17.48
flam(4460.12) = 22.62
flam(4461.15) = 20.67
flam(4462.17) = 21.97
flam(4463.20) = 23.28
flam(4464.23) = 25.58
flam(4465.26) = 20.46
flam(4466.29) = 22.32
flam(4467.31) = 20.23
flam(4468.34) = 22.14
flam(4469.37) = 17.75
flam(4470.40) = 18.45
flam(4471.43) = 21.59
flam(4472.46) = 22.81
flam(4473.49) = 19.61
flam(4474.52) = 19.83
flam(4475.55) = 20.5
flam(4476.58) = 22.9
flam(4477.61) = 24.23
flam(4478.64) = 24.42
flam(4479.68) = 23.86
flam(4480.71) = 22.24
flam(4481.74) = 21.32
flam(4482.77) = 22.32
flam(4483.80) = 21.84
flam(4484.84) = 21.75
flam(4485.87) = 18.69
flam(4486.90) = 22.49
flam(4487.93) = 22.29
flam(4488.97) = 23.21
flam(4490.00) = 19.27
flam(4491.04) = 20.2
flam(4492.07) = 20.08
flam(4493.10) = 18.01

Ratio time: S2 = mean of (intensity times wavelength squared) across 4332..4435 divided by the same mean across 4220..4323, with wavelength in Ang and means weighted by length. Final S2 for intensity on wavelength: 1.2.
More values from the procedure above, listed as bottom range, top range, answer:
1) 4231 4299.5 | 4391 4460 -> 1.32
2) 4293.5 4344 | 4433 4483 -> 1.42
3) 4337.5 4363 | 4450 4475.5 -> 1.28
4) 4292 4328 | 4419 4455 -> 1.45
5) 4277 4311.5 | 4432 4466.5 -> 1.54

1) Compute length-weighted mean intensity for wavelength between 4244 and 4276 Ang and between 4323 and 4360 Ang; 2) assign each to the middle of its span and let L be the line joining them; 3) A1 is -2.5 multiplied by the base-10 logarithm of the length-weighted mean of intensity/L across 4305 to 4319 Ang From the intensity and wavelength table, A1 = 0.16 mag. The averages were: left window 16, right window 17.1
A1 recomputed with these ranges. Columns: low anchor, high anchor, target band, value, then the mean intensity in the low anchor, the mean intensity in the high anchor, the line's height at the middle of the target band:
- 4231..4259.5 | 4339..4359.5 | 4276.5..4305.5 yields 0.146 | 16.1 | 17.1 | 16.5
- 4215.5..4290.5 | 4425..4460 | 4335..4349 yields 0.087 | 15.9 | 20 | 17.9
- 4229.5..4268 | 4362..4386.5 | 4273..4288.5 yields 0.090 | 16.3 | 18.3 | 16.8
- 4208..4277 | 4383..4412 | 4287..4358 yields 0.065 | 16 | 17.6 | 16.8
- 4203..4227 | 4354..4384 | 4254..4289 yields 0.064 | 15.9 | 18.5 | 16.9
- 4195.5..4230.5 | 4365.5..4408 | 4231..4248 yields -0.029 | 15.6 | 17.8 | 15.9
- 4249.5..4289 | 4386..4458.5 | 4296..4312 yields 0.289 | 15.8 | 19.2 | 16.6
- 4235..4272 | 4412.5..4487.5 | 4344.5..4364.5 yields 0.029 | 16.2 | 20.6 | 18.4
